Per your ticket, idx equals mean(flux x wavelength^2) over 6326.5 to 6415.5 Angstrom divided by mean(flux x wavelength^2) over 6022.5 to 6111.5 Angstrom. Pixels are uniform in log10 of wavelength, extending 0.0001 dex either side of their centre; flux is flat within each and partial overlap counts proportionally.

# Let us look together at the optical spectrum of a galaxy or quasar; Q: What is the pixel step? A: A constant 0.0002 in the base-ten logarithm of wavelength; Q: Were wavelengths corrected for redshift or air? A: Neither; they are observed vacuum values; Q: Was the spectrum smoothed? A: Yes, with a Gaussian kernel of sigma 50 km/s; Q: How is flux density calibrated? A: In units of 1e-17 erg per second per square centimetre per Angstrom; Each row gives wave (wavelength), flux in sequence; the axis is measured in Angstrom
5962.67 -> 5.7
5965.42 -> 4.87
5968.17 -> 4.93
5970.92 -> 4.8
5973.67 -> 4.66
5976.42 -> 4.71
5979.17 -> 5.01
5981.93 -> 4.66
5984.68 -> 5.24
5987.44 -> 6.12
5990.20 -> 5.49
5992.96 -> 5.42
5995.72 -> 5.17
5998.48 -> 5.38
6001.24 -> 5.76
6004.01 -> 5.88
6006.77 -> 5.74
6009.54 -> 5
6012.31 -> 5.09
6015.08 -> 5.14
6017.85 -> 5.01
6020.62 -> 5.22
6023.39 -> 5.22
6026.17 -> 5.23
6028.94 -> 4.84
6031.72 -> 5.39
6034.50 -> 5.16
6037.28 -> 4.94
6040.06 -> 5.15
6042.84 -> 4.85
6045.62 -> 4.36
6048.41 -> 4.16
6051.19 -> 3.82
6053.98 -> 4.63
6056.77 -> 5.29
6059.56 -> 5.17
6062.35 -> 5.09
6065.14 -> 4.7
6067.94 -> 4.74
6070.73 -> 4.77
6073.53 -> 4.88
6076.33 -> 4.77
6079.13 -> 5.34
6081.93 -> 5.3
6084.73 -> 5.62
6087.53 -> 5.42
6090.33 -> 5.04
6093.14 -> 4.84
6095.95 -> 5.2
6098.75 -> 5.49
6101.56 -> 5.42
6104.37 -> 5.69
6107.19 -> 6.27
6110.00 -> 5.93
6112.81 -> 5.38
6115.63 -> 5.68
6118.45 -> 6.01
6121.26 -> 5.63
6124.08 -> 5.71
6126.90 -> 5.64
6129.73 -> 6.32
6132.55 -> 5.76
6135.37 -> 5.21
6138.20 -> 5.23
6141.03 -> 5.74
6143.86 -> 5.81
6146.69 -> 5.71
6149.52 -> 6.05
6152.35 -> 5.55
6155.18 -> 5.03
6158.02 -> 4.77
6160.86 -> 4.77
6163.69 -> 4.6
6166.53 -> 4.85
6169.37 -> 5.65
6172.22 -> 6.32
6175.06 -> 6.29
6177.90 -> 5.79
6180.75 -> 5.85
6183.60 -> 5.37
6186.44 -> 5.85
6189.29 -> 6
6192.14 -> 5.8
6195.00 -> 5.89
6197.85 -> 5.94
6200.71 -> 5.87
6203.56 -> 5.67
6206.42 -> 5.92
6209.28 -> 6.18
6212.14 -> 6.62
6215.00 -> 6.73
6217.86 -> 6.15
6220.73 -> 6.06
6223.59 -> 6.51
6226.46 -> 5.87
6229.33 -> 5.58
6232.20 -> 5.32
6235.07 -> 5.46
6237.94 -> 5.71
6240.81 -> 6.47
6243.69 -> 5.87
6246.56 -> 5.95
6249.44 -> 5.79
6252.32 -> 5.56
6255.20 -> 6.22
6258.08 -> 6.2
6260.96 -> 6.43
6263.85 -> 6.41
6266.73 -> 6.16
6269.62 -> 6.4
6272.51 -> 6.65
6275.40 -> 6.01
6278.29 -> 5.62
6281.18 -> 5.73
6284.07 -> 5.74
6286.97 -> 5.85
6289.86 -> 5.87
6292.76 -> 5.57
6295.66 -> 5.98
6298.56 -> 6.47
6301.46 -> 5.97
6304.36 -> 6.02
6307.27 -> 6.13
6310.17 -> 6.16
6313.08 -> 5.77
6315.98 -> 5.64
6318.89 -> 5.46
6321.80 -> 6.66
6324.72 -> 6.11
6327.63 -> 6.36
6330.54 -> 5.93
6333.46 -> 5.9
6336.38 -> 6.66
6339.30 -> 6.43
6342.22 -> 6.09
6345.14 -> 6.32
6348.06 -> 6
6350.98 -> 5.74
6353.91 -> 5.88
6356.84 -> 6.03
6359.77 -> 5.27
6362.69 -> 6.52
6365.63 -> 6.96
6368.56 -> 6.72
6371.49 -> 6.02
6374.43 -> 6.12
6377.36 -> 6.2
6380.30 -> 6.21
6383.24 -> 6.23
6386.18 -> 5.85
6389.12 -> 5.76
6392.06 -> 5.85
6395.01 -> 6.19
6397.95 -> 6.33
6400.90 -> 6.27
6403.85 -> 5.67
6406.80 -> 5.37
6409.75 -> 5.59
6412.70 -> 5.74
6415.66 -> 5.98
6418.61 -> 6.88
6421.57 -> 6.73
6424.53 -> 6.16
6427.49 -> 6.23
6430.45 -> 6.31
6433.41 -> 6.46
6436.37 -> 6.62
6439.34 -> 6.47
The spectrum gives 1.3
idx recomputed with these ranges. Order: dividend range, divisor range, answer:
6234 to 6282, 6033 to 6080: 1.34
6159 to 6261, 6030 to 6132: 1.17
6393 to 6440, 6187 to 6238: 1.11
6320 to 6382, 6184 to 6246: 1.08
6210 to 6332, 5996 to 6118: 1.25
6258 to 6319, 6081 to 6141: 1.14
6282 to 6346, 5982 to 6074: 1.30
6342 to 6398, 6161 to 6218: 1.11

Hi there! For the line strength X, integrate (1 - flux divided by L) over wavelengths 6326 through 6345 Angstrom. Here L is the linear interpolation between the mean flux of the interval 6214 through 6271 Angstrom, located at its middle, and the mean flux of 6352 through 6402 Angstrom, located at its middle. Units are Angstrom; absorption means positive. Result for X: -0.40 Angstrom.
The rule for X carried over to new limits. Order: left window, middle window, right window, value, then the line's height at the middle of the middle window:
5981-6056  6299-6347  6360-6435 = -1.23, 5.96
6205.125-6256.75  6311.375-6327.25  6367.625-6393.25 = 0.25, 6.06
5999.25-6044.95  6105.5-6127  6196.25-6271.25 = -0.80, 5.58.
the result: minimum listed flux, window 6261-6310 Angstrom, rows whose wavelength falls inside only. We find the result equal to 5.57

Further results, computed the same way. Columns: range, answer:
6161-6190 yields 4.6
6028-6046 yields 4.36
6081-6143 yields 4.84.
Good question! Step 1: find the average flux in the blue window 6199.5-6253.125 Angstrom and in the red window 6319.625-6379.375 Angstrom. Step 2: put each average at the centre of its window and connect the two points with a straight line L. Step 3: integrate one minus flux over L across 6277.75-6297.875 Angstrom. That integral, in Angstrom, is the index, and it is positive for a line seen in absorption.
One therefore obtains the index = 0.9 Angstrom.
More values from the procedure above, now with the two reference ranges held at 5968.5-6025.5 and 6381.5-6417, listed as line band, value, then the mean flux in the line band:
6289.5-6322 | -1.2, 5.95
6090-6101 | 0.5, 5.17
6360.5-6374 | -1.4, 6.45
